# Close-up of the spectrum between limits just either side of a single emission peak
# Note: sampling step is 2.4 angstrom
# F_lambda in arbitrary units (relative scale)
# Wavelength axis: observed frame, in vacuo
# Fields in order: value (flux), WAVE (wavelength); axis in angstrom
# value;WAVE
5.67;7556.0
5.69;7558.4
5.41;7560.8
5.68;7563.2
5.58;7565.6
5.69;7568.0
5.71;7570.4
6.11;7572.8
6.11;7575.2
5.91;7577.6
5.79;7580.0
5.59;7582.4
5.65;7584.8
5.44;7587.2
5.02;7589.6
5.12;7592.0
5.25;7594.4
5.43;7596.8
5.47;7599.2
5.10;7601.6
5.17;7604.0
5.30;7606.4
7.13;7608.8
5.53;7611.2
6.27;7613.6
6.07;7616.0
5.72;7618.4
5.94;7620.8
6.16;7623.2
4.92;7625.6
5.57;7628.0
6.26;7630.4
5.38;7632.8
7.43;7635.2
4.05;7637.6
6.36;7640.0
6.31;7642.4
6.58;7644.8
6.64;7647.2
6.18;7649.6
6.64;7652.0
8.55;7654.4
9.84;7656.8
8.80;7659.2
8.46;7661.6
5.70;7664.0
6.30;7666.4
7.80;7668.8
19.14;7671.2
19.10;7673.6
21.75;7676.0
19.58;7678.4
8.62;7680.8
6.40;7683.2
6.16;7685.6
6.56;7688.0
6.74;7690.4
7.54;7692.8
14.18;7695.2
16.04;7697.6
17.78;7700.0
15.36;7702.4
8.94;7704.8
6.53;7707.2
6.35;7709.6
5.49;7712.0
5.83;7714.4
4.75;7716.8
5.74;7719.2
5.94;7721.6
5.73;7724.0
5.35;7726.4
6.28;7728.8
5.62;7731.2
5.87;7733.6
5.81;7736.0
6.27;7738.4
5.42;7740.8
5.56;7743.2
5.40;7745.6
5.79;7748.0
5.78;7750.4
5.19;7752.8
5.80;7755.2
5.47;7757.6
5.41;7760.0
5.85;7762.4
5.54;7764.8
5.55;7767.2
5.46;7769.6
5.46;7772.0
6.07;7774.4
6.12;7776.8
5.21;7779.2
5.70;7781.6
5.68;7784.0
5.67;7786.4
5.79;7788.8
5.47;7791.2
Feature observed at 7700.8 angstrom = [N II]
